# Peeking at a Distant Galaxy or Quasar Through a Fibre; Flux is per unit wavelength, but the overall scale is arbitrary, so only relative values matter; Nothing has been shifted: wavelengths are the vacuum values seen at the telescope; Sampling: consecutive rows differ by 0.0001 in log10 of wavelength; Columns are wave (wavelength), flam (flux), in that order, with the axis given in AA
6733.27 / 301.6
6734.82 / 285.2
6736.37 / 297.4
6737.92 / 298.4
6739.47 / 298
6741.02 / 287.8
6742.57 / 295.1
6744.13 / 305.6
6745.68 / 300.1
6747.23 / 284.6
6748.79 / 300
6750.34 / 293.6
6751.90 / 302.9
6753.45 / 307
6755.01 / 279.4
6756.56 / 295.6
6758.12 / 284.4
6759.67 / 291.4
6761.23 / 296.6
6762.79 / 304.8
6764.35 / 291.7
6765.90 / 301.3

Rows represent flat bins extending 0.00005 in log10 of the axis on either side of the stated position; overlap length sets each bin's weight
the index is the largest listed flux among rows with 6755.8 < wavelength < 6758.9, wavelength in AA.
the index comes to 295.6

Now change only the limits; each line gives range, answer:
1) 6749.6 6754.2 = 307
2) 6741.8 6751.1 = 305.6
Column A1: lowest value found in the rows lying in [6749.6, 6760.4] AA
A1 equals 279.4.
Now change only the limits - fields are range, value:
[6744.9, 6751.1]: 284.6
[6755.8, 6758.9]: 284.4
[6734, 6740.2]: 285.2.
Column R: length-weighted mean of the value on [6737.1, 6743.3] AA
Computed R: 295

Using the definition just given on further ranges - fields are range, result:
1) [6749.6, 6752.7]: 298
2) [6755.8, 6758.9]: 290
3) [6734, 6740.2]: 295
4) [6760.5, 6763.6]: 300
